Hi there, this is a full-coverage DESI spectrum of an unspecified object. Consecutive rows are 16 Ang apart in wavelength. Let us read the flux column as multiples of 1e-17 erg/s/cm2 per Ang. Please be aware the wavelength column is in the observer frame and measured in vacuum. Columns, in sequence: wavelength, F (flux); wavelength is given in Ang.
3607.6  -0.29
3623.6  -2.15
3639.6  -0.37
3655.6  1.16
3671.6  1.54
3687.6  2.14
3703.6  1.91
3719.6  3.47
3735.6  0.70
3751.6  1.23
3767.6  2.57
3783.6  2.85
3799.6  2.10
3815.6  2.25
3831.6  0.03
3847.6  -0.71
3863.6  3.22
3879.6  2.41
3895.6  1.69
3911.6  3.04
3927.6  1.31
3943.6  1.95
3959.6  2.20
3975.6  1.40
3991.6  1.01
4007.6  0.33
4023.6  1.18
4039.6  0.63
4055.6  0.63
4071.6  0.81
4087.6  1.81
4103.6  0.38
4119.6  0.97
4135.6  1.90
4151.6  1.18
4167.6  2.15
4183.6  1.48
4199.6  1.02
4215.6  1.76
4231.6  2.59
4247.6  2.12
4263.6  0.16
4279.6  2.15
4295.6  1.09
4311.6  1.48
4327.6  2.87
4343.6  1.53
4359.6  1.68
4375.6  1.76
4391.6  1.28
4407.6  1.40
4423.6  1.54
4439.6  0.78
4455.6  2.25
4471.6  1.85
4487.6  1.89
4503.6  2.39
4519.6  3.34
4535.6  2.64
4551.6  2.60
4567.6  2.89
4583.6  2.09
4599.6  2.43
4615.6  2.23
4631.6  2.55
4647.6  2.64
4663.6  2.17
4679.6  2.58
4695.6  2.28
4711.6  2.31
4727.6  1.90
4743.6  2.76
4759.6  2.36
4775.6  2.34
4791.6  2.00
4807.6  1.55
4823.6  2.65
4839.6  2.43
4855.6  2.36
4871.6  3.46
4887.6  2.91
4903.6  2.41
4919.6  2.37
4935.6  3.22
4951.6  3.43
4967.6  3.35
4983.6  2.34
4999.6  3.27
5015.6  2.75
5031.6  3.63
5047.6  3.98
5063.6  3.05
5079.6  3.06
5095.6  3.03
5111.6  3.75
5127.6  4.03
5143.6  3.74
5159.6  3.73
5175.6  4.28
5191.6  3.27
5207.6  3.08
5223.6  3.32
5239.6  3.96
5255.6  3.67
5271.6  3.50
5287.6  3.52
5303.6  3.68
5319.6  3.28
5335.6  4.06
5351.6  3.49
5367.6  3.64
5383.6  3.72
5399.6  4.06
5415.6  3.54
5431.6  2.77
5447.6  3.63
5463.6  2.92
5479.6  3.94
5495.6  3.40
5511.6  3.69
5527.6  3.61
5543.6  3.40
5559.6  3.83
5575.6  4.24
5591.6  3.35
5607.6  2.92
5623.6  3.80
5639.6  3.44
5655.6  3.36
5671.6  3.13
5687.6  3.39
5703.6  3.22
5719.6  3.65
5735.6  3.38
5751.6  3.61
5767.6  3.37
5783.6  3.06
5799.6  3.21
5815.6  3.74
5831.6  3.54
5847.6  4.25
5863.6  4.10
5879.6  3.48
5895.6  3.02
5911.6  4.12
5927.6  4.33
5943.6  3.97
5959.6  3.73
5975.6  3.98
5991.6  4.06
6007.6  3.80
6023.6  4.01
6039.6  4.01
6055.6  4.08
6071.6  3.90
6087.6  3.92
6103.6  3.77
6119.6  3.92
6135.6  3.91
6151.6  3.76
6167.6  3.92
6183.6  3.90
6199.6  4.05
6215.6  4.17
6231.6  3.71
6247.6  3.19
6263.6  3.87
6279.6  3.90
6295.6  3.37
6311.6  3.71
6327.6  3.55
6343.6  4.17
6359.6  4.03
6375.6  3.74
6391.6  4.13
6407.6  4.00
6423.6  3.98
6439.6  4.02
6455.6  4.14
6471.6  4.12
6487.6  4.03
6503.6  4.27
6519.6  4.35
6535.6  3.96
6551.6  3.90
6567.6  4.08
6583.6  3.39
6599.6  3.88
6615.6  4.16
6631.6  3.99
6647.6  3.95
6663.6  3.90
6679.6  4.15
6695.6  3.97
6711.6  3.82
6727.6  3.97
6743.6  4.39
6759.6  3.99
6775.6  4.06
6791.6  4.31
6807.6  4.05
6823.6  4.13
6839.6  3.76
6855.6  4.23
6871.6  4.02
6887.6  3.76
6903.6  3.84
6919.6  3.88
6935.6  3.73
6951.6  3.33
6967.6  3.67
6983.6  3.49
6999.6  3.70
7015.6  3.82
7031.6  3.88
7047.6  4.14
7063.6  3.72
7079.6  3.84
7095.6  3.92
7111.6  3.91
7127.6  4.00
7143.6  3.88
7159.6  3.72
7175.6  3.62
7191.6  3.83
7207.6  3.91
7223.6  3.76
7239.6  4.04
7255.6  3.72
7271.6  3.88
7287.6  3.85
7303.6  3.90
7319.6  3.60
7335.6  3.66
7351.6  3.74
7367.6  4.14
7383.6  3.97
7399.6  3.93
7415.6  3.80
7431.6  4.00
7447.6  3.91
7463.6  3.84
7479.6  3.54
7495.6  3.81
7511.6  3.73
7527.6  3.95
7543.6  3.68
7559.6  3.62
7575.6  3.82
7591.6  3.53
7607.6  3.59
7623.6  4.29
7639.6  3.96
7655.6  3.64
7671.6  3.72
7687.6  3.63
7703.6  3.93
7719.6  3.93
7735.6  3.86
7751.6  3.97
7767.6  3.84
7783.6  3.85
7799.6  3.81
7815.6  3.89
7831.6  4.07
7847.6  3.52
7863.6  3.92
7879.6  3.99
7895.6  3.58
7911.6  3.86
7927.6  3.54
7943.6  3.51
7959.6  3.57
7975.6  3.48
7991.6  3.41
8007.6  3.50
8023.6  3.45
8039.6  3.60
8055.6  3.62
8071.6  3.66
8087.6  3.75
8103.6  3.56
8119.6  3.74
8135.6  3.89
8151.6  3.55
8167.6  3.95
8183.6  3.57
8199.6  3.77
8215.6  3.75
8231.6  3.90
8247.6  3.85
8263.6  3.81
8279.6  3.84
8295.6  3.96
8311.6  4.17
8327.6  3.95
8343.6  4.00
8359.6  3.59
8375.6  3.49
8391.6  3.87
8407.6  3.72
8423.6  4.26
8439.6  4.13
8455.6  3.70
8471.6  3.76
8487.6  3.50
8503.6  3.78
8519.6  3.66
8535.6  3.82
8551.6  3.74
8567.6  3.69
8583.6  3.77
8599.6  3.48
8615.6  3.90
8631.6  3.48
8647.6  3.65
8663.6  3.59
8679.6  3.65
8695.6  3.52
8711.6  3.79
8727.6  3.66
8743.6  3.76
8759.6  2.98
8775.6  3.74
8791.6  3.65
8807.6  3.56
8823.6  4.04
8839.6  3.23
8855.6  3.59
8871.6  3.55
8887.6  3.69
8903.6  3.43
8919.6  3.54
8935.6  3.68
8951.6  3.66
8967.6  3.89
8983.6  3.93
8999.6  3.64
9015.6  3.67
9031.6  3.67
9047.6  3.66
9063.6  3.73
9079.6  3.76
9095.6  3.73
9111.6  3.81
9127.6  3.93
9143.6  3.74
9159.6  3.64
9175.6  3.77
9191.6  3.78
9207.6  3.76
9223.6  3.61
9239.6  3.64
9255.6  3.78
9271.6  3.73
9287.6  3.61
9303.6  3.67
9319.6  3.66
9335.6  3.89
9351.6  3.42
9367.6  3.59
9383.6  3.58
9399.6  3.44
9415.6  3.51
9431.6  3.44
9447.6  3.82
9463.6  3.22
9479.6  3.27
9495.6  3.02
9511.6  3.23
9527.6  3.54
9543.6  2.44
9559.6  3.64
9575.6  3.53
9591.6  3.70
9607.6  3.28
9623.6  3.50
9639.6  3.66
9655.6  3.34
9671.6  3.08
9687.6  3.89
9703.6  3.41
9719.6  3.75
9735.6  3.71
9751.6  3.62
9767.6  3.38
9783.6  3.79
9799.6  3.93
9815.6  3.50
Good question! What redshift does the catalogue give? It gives 0.12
